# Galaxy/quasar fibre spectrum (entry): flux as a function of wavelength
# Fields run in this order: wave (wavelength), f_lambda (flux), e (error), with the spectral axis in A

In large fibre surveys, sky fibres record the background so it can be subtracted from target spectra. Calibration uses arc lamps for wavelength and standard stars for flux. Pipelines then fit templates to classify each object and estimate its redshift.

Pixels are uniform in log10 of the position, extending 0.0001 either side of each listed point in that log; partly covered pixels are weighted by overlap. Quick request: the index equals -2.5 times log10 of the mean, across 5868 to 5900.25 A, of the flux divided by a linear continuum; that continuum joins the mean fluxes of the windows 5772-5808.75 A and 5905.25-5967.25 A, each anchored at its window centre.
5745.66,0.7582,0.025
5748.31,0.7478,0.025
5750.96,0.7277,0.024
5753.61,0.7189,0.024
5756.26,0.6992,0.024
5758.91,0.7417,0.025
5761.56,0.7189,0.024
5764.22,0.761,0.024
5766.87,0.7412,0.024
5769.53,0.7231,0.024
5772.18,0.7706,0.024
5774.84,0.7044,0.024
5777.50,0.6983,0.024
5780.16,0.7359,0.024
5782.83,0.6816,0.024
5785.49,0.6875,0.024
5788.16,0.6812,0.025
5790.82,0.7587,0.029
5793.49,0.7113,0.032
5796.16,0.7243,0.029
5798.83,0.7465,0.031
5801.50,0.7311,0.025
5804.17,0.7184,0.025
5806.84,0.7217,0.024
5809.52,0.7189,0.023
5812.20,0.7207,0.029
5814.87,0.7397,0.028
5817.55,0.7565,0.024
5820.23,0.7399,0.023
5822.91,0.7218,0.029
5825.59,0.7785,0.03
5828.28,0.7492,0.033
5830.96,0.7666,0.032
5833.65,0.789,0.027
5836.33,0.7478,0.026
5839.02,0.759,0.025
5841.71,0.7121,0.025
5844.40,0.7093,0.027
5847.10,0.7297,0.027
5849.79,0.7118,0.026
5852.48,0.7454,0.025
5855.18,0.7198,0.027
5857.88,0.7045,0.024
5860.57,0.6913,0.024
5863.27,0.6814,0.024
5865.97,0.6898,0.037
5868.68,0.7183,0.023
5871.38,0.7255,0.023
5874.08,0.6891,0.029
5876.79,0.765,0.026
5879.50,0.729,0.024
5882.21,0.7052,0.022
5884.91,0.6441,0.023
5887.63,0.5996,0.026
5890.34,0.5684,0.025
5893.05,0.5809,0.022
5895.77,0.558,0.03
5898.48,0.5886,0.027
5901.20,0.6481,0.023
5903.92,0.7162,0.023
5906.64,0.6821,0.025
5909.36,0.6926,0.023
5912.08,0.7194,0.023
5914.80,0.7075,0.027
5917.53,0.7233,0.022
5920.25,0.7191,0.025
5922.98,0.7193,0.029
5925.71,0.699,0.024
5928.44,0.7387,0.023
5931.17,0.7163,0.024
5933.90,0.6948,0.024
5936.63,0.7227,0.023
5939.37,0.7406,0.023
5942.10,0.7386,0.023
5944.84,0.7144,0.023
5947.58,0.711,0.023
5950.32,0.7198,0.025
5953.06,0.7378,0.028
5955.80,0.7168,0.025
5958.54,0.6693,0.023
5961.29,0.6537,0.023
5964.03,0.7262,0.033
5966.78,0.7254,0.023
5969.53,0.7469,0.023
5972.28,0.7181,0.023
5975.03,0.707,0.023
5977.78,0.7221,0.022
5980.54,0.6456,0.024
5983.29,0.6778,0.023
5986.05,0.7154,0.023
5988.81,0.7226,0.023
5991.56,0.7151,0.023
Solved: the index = 0.095 mag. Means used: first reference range 0.718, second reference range 0.712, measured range 0.655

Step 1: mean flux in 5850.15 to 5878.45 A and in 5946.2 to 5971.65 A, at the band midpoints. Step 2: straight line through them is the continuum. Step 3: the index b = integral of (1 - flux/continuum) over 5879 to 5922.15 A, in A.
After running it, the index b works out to 3.14 A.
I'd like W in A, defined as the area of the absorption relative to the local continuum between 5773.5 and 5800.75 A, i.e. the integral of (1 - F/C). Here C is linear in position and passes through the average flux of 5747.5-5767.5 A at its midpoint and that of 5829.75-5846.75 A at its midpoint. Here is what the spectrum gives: 0.9 A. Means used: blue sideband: 0.731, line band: 0.713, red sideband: 0.746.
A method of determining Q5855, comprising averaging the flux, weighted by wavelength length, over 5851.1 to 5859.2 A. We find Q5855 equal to 0.723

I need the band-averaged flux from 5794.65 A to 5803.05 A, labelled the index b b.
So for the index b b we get 0.733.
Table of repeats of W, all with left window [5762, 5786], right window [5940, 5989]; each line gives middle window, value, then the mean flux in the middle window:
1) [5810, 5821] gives -0.3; 0.738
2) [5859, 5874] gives 0.3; 0.701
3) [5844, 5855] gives -0.1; 0.725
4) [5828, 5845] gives -0.7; 0.749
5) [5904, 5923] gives 0.1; 0.709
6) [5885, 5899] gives 2.6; 0.584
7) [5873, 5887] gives 0.3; 0.701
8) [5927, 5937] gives -0.1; 0.718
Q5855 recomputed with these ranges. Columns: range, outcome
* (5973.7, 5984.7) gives 0.688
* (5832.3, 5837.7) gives 0.769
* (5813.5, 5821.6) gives 0.746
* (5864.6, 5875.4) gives 0.706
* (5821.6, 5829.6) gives 0.75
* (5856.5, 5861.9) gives 0.699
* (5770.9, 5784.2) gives 0.718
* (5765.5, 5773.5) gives 0.746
